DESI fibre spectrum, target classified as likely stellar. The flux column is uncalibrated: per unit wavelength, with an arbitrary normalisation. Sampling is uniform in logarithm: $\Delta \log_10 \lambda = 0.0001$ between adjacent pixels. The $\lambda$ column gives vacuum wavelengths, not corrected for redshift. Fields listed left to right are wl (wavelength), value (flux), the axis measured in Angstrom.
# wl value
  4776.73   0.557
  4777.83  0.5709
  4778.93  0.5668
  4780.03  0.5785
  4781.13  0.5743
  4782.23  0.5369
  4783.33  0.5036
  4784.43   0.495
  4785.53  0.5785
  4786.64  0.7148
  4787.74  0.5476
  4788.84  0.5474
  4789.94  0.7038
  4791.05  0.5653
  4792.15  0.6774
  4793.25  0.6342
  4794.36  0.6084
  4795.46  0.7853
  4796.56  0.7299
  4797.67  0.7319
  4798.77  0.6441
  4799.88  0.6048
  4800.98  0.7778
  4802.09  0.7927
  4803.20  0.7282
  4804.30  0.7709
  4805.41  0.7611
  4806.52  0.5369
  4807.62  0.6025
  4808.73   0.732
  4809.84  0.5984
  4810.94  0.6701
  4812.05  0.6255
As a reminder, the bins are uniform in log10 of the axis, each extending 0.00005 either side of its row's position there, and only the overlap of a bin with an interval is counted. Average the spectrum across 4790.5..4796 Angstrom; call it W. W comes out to 0.654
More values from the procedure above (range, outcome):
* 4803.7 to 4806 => 0.761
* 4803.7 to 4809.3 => 0.681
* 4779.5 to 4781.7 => 0.576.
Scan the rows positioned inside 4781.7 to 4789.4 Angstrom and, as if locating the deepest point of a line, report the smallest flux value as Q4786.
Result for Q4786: 0.495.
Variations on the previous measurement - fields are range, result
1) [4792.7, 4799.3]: 0.6084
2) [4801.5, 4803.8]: 0.7282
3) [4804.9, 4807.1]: 0.5369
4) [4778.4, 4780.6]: 0.5668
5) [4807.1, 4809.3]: 0.6025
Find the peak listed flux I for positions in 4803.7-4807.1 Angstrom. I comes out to 0.7709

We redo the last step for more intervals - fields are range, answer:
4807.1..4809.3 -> 0.732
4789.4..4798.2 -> 0.7853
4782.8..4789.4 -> 0.7148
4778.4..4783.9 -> 0.5785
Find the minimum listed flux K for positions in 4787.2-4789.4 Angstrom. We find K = 0.5474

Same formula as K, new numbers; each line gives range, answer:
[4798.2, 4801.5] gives 0.6048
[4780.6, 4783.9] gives 0.5036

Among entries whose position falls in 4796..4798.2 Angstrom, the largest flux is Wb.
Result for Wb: 0.7319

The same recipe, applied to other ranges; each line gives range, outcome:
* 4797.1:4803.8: 0.7927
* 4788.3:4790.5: 0.7038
